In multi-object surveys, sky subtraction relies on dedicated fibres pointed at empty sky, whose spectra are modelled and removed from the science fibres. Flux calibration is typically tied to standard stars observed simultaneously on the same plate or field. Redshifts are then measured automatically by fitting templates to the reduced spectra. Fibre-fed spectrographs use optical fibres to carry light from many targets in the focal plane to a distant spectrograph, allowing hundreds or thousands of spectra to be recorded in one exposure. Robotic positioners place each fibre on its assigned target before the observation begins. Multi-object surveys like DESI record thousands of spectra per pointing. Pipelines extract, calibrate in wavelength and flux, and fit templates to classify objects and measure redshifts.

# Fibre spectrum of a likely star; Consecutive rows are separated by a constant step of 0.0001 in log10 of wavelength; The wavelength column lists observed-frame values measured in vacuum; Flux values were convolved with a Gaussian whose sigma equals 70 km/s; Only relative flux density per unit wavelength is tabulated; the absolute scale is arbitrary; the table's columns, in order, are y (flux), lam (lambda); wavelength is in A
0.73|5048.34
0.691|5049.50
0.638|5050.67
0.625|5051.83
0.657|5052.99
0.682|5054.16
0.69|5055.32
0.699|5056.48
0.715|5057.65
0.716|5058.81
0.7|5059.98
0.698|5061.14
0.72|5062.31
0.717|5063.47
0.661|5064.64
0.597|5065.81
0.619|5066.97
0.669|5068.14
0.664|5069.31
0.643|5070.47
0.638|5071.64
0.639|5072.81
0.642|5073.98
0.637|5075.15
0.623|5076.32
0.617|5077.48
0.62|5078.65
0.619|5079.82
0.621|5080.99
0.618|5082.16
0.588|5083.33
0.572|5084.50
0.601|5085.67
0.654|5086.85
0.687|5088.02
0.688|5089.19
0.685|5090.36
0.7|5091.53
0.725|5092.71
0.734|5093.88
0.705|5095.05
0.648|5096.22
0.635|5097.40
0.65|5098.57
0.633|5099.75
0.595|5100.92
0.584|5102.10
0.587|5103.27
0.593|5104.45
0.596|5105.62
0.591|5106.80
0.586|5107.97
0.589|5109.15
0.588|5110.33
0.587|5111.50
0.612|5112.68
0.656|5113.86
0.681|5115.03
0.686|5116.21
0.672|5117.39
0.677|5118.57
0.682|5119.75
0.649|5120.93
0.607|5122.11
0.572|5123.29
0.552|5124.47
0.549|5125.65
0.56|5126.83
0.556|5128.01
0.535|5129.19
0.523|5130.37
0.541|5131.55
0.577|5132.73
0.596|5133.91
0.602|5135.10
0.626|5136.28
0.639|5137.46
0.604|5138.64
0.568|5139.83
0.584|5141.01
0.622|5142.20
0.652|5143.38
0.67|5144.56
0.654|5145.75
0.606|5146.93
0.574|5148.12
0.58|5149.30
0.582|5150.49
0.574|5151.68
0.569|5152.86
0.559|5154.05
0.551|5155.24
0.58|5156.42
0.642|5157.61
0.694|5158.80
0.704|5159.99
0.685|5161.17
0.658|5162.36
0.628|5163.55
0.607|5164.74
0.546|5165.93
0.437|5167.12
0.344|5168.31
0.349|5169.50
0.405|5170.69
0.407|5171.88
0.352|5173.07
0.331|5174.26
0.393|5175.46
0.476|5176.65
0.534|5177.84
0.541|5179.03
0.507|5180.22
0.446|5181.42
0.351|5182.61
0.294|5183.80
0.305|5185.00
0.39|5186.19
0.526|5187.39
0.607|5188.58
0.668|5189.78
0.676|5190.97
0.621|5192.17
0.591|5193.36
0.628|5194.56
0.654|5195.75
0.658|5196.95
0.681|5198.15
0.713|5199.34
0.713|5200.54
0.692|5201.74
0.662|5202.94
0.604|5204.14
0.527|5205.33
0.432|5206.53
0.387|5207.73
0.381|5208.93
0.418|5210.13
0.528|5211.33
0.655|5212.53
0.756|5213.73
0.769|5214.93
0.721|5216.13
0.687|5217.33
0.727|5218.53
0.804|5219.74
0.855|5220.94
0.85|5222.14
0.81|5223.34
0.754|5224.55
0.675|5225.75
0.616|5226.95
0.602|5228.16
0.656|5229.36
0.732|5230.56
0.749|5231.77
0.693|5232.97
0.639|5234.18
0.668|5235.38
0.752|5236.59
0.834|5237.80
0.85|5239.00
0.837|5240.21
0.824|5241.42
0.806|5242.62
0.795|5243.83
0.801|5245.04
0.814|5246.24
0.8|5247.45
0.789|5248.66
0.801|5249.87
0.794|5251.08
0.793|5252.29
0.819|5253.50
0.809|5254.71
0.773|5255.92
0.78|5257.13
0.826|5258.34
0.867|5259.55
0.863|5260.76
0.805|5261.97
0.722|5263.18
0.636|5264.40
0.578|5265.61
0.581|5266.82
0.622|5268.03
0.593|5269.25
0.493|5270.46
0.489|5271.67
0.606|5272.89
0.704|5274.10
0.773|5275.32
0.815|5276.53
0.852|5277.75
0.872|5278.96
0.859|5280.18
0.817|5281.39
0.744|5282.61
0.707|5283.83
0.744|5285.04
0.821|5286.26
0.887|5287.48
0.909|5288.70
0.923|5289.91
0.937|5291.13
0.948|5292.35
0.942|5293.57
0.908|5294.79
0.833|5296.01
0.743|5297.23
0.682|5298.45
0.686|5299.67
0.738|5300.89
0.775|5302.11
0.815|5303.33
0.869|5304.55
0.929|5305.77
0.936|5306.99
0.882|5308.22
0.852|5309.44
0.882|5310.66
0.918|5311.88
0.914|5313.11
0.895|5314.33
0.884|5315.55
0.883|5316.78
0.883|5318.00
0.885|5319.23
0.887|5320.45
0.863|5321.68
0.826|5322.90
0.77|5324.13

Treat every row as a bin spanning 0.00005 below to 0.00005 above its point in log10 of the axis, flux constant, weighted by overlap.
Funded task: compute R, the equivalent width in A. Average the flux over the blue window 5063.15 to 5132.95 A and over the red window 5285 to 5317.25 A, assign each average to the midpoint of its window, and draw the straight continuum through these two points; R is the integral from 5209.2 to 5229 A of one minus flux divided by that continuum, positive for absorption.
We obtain 1.8 A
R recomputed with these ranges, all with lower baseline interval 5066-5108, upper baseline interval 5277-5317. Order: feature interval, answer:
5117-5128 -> 1.0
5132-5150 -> 2.1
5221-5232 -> 0.8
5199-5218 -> 3.9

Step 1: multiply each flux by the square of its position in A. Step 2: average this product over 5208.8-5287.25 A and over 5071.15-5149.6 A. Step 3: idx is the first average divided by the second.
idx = 1.25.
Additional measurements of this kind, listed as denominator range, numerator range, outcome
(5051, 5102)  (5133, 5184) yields 0.86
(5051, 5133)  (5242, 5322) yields 1.36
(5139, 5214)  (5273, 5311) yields 1.57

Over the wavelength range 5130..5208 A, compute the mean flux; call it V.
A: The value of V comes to 0.557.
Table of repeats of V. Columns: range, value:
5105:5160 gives 0.604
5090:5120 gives 0.641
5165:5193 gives 0.46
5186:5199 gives 0.618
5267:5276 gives 0.612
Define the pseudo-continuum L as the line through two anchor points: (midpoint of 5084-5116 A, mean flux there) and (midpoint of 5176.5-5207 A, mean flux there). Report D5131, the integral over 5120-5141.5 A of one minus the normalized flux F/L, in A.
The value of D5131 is 1.0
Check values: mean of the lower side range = 0.636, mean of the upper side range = 0.56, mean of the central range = 0.582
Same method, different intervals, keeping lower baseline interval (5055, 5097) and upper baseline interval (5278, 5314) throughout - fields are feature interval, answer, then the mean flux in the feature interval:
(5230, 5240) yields 0.6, 0.743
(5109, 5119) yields 0.7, 0.64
